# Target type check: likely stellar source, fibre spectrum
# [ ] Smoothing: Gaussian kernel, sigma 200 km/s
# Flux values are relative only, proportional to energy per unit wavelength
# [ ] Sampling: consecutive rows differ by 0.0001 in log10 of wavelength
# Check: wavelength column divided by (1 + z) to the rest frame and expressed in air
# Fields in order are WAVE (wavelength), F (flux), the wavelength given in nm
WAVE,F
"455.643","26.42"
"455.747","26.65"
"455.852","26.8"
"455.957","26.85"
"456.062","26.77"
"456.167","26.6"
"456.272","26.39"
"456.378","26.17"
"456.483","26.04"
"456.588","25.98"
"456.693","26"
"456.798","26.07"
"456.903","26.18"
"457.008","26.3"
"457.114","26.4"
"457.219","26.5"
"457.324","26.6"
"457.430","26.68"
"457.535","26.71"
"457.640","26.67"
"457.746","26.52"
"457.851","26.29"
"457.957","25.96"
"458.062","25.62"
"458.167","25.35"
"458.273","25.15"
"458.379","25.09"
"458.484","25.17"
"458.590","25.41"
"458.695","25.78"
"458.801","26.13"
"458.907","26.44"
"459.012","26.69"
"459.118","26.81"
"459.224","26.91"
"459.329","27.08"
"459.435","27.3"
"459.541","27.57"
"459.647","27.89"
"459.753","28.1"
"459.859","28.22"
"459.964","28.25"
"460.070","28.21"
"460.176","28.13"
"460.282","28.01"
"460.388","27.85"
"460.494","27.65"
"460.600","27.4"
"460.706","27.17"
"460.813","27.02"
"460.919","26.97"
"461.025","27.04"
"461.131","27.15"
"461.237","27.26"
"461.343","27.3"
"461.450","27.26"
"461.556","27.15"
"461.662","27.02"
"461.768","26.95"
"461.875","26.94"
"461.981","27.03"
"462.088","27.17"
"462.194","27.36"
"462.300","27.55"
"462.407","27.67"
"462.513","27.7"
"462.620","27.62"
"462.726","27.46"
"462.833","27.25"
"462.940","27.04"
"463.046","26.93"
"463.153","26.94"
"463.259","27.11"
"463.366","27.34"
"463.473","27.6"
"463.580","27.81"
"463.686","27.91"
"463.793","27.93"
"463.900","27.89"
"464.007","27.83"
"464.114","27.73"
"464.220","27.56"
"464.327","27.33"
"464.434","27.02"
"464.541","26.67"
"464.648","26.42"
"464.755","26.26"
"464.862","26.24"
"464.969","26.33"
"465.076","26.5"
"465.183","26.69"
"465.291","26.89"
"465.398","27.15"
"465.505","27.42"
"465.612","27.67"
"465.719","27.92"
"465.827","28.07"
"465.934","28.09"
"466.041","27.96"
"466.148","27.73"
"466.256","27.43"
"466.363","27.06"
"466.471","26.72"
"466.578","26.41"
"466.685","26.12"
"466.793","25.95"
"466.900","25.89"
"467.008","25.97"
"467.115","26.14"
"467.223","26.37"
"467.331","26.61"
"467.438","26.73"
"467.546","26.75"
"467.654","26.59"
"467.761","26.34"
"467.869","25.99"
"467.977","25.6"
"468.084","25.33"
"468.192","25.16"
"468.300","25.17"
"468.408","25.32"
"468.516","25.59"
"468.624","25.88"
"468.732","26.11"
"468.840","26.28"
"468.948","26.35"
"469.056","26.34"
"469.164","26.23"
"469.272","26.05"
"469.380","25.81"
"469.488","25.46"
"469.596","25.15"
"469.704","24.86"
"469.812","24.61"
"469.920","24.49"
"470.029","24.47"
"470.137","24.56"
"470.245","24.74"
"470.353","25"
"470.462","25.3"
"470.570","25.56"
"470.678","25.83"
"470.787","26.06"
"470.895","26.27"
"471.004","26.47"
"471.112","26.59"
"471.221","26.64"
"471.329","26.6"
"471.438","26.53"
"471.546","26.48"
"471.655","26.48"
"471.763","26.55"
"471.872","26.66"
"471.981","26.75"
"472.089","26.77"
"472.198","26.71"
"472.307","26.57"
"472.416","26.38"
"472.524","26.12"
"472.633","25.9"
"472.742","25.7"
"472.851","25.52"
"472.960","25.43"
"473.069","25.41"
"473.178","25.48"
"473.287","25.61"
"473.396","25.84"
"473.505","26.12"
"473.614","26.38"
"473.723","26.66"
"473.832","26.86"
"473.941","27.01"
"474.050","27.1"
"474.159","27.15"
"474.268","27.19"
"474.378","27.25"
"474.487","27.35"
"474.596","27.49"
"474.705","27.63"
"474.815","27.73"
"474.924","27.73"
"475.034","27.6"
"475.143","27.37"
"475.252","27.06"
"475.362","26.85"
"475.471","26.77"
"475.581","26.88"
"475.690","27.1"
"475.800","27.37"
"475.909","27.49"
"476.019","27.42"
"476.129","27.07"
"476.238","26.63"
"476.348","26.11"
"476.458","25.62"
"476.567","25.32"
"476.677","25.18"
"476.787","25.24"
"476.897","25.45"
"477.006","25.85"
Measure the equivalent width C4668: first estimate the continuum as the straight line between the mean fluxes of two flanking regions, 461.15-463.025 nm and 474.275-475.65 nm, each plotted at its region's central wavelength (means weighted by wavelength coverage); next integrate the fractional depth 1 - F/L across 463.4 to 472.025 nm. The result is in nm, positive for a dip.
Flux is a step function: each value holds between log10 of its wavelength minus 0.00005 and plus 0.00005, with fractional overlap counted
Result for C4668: 0.28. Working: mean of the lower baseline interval 27.3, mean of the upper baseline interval 27.3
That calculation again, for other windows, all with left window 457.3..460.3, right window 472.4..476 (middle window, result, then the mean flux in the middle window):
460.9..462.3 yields -0.02 nm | 27.2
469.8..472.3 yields 0.07 nm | 26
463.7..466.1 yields -0.05 nm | 27.3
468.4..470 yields 0.07 nm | 25.6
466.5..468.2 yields 0.04 nm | 26.2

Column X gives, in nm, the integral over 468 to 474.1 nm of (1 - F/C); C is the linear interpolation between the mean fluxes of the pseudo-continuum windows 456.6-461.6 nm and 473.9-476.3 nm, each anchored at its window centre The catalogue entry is 0.27 nm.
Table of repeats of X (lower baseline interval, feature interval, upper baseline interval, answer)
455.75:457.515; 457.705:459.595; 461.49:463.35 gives 0.04 nm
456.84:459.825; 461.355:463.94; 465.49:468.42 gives -0.08 nm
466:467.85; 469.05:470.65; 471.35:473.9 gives 0.07 nm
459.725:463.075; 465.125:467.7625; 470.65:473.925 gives 0.00 nm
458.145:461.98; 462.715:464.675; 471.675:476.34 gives -0.03 nm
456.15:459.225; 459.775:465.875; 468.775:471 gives -0.35 nm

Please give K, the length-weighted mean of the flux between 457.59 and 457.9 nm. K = 26.5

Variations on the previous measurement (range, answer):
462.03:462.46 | 27.4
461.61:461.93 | 27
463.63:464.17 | 27.9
